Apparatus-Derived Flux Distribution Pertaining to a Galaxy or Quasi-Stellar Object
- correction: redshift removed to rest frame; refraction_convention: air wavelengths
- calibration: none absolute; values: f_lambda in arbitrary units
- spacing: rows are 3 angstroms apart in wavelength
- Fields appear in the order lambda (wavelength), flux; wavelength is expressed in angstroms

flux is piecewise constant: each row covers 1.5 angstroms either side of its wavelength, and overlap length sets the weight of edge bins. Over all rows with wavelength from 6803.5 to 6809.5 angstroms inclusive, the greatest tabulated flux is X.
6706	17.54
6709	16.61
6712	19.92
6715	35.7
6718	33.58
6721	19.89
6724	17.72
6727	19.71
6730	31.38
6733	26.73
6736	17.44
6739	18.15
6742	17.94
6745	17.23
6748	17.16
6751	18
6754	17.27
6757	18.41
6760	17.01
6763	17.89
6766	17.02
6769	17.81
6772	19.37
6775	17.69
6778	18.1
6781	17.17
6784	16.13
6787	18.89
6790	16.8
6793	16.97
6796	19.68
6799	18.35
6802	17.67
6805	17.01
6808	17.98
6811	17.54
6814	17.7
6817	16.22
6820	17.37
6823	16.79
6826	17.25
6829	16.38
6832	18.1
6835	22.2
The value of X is 17.98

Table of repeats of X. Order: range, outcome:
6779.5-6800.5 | 19.68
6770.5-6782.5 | 19.37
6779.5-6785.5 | 17.17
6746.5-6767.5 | 18.41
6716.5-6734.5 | 33.58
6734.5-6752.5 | 18.15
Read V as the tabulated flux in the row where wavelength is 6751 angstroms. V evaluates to 18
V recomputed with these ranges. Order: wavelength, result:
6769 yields 17.81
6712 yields 19.92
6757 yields 18.41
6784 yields 16.13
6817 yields 16.22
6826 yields 17.25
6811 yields 17.54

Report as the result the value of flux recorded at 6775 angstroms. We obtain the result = 17.69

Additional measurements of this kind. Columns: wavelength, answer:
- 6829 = 16.38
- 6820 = 17.37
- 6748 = 17.16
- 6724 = 17.72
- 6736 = 17.44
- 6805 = 17.01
